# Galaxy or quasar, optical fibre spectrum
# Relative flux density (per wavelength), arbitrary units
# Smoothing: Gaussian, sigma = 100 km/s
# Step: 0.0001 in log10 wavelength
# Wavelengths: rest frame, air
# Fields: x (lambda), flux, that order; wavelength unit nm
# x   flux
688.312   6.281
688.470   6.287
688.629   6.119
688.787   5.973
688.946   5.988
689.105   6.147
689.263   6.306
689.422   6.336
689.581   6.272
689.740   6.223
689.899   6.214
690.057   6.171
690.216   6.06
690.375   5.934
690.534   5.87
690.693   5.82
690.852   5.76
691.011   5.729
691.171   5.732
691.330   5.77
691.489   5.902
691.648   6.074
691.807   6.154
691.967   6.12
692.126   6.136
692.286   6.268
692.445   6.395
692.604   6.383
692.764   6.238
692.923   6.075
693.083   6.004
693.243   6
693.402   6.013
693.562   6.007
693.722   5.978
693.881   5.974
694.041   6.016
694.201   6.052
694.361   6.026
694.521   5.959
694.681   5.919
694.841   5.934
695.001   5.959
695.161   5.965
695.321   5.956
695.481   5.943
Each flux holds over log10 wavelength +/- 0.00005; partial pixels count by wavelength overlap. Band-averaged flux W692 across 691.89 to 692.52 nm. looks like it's 6.23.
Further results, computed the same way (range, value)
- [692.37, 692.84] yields 6.34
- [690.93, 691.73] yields 5.84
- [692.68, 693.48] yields 6.07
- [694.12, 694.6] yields 6.01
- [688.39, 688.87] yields 6.13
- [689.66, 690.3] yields 6.17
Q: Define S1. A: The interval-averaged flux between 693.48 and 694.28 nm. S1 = 6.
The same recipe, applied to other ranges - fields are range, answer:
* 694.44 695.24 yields 5.95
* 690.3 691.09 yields 5.82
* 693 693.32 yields 5.99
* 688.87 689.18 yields 6.06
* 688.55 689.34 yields 6.11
